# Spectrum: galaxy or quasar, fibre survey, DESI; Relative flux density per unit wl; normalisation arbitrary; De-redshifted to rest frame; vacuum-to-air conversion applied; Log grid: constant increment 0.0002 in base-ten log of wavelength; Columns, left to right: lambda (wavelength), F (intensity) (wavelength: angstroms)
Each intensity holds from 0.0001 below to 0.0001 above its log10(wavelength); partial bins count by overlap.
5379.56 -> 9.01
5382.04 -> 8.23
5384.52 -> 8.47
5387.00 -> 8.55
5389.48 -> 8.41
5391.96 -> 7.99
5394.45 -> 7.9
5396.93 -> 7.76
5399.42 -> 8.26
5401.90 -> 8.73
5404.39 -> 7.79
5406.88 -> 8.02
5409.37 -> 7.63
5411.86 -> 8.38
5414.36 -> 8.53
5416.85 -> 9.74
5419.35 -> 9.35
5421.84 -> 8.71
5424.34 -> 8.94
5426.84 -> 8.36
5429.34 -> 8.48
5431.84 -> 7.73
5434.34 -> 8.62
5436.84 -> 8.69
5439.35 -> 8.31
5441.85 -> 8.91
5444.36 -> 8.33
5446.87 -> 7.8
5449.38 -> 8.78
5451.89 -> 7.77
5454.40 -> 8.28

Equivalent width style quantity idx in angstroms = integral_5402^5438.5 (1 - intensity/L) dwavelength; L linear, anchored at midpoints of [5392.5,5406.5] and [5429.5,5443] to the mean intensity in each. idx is -0.94 angstroms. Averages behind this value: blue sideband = 8.08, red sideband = 8.45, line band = 8.5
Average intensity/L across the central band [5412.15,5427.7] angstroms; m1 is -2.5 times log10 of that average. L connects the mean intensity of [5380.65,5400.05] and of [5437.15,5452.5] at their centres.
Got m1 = -0.08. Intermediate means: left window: 8.2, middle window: 8.92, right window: 8.36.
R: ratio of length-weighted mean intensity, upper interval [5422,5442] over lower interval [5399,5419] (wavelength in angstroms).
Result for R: 1.0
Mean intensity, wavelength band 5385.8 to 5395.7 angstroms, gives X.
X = 8.21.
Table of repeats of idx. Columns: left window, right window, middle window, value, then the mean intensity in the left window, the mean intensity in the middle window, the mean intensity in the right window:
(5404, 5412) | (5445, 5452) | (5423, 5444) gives -1.07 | 7.92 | 8.5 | 8.19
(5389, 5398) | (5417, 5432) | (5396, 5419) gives -0.09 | 7.99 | 8.36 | 8.74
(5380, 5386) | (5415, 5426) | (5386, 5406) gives 1.17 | 8.44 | 8.17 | 9.12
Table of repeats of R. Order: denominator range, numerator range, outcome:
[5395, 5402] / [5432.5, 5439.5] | 1.04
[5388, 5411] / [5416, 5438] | 1.08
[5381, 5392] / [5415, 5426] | 1.09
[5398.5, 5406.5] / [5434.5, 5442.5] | 1.05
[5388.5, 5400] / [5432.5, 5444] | 1.06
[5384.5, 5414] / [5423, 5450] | 1.04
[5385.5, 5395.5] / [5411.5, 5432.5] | 1.06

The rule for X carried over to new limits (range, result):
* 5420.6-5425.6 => 8.82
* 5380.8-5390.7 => 8.41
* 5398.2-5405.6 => 8.27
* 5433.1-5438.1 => 8.65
